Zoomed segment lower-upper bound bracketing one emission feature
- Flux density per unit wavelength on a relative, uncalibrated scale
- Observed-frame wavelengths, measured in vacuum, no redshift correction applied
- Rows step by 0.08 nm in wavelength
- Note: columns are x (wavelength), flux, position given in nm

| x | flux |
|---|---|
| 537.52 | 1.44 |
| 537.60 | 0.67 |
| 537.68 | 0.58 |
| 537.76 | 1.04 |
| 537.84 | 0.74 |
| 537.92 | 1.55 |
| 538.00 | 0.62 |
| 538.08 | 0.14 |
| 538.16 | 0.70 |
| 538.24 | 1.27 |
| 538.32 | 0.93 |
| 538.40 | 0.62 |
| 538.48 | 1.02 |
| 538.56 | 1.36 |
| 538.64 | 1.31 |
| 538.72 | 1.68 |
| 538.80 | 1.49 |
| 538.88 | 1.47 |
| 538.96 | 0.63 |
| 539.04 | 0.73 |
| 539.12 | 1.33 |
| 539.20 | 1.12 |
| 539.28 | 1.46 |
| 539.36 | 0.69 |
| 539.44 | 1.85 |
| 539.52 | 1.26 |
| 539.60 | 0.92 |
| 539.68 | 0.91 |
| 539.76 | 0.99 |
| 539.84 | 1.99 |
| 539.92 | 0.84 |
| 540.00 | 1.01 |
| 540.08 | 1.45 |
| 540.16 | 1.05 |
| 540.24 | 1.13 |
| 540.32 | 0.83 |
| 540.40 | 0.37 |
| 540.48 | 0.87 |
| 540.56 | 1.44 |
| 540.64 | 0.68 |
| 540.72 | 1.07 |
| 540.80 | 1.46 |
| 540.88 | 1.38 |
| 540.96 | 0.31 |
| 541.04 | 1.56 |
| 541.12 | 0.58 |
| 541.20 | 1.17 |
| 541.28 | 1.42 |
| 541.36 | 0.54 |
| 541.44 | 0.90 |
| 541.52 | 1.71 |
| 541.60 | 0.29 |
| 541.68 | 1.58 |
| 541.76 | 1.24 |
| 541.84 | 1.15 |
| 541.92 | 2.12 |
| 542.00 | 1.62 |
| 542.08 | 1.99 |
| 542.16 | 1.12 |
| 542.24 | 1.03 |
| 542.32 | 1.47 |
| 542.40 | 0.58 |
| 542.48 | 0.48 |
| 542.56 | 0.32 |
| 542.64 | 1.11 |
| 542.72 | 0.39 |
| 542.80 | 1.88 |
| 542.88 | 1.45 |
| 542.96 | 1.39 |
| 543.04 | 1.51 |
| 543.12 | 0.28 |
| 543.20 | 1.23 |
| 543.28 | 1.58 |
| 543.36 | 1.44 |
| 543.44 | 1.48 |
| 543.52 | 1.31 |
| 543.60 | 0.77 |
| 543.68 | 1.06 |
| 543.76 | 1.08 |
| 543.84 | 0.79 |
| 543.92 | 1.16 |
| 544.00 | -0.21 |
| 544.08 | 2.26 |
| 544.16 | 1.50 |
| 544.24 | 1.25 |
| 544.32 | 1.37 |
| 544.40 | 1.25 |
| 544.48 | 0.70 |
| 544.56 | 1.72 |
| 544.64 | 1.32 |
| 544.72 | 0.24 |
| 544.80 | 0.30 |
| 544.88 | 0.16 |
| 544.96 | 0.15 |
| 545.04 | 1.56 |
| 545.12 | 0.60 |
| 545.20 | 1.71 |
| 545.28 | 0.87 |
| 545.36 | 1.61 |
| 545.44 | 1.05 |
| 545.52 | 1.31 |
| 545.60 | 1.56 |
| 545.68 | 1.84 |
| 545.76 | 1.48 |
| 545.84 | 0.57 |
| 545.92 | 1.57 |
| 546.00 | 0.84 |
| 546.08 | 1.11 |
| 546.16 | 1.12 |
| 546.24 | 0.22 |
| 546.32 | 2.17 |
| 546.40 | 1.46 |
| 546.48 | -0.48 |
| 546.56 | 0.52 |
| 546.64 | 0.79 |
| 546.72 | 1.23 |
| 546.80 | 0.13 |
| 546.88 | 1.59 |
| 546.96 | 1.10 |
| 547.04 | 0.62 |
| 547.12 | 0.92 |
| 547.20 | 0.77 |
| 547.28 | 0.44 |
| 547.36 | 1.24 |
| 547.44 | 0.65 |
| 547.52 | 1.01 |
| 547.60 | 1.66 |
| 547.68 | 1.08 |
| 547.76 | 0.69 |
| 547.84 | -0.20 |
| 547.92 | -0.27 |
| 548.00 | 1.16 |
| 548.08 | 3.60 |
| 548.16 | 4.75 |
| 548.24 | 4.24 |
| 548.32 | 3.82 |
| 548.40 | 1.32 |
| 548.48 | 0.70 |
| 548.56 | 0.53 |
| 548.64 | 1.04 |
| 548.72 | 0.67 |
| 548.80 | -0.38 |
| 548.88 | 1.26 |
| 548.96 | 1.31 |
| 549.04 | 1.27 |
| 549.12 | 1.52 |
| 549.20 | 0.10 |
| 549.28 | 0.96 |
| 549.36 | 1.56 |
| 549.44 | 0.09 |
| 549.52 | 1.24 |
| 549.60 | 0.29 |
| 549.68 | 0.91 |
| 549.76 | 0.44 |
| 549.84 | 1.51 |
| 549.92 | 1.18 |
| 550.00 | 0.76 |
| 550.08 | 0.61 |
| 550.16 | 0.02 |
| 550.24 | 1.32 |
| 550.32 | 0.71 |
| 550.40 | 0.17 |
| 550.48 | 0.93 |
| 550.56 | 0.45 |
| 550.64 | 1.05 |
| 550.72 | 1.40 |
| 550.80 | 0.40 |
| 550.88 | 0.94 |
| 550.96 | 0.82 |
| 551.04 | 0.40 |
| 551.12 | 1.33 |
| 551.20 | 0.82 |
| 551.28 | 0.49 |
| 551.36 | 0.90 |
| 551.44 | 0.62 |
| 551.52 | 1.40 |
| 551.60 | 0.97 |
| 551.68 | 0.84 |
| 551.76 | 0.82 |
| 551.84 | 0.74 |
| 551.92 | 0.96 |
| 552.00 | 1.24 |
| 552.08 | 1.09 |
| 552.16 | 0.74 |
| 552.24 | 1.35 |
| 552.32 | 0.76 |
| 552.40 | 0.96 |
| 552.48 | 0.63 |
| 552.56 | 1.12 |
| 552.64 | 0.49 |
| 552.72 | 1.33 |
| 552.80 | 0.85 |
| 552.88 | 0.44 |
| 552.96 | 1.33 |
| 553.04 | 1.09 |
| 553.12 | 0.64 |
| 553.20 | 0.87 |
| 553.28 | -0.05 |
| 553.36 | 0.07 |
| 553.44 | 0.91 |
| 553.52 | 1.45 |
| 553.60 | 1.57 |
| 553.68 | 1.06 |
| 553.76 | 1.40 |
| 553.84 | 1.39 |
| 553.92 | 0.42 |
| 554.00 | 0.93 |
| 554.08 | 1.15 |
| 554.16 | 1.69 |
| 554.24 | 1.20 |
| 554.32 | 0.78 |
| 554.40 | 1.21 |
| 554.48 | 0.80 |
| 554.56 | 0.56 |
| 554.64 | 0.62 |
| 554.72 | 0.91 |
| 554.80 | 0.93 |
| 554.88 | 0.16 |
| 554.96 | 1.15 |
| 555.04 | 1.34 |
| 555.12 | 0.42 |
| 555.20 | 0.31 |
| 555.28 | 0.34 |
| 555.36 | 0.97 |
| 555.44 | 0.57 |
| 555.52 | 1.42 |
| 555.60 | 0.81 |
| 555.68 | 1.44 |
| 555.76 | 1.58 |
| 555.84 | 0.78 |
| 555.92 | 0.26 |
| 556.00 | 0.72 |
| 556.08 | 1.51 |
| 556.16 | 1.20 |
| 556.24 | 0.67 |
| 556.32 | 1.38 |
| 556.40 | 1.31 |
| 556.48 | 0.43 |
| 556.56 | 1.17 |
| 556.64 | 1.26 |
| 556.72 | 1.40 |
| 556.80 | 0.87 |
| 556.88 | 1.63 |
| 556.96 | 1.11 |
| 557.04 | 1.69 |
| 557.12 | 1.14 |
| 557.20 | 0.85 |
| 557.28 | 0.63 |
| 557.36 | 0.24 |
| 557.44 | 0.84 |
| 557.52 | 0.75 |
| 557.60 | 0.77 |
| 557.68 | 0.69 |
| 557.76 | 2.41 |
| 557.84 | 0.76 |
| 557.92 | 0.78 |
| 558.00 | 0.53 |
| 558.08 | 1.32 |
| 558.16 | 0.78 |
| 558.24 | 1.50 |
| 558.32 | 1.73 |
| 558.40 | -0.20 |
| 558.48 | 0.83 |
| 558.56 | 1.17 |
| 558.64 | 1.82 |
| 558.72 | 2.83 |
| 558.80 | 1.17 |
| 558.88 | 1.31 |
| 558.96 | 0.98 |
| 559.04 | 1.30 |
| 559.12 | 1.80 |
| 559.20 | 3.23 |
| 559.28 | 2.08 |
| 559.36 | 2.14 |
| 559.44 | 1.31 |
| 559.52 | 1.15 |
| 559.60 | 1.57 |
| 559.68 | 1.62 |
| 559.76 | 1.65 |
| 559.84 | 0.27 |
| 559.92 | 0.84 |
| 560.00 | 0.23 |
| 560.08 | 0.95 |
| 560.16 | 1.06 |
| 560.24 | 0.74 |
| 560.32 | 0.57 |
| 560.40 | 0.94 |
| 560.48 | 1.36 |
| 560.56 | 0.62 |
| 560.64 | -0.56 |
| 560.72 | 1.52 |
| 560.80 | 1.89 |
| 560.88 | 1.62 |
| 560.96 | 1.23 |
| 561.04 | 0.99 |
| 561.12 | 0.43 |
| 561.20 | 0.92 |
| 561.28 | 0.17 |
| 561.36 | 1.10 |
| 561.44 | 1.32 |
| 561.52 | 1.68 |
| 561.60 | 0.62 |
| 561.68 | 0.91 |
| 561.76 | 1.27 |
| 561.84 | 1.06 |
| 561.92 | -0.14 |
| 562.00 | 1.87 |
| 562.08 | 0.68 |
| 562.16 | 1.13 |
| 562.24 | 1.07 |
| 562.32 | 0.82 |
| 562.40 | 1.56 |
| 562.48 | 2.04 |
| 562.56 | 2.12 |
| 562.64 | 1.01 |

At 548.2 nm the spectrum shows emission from H-beta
